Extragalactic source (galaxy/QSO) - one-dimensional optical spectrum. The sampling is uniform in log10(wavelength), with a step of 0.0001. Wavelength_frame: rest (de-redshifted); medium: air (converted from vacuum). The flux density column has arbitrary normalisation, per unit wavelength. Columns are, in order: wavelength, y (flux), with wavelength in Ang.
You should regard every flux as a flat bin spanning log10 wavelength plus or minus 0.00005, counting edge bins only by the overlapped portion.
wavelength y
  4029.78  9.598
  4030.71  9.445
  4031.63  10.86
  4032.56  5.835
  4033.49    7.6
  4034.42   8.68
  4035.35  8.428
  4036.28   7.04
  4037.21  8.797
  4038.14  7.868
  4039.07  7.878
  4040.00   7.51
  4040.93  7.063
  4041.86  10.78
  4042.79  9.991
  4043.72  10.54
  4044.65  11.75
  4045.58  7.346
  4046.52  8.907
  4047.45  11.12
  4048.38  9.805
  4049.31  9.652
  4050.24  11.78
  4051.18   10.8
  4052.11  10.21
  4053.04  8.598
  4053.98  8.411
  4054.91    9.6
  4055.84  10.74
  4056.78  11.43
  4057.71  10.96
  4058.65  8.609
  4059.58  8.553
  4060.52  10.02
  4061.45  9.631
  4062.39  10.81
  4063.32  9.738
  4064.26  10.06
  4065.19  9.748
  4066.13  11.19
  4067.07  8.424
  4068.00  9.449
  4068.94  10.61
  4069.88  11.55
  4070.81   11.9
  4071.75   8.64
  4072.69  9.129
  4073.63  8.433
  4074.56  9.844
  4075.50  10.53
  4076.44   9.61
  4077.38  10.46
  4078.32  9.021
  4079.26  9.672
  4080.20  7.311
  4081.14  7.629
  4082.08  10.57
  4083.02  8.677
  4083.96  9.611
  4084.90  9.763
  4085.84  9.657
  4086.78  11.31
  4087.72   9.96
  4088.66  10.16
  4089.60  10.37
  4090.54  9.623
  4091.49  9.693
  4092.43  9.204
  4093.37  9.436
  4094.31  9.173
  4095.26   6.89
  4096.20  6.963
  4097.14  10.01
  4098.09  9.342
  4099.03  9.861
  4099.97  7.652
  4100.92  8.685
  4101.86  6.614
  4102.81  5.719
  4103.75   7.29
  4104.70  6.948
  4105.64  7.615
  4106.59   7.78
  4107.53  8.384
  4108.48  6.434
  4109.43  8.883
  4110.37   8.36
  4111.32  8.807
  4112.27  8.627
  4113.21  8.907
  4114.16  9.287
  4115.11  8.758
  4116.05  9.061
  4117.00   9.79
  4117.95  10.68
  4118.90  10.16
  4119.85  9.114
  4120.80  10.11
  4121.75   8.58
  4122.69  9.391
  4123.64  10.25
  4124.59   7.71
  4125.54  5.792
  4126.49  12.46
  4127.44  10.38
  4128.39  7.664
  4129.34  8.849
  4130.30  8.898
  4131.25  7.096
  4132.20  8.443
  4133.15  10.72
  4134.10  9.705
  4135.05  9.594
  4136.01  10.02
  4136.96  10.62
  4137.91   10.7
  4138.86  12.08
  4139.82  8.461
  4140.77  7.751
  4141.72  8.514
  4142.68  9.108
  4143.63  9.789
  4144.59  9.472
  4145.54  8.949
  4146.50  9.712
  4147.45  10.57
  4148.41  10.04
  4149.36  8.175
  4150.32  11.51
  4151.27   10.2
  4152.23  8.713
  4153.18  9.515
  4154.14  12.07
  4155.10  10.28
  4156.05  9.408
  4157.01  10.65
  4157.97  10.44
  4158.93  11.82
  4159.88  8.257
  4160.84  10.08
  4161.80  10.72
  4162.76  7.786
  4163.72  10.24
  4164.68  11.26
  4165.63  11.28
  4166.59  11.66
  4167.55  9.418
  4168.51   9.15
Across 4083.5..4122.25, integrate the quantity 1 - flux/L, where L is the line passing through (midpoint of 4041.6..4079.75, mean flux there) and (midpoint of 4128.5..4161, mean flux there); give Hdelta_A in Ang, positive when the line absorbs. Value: 3.77 Ang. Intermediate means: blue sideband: 9.95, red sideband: 9.69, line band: 8.86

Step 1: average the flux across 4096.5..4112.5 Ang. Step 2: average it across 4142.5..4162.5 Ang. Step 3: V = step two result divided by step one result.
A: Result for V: 1.24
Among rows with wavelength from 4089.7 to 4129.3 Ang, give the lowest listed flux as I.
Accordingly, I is 5.719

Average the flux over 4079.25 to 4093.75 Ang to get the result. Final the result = 9.54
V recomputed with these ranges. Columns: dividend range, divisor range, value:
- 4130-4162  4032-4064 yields 1.05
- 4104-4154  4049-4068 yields 0.92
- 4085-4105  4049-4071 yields 0.87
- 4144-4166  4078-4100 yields 1.08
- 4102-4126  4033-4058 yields 0.90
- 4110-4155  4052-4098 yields 0.98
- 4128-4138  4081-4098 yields 0.98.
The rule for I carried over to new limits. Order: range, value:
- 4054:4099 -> 6.89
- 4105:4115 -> 6.434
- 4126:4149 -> 7.096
